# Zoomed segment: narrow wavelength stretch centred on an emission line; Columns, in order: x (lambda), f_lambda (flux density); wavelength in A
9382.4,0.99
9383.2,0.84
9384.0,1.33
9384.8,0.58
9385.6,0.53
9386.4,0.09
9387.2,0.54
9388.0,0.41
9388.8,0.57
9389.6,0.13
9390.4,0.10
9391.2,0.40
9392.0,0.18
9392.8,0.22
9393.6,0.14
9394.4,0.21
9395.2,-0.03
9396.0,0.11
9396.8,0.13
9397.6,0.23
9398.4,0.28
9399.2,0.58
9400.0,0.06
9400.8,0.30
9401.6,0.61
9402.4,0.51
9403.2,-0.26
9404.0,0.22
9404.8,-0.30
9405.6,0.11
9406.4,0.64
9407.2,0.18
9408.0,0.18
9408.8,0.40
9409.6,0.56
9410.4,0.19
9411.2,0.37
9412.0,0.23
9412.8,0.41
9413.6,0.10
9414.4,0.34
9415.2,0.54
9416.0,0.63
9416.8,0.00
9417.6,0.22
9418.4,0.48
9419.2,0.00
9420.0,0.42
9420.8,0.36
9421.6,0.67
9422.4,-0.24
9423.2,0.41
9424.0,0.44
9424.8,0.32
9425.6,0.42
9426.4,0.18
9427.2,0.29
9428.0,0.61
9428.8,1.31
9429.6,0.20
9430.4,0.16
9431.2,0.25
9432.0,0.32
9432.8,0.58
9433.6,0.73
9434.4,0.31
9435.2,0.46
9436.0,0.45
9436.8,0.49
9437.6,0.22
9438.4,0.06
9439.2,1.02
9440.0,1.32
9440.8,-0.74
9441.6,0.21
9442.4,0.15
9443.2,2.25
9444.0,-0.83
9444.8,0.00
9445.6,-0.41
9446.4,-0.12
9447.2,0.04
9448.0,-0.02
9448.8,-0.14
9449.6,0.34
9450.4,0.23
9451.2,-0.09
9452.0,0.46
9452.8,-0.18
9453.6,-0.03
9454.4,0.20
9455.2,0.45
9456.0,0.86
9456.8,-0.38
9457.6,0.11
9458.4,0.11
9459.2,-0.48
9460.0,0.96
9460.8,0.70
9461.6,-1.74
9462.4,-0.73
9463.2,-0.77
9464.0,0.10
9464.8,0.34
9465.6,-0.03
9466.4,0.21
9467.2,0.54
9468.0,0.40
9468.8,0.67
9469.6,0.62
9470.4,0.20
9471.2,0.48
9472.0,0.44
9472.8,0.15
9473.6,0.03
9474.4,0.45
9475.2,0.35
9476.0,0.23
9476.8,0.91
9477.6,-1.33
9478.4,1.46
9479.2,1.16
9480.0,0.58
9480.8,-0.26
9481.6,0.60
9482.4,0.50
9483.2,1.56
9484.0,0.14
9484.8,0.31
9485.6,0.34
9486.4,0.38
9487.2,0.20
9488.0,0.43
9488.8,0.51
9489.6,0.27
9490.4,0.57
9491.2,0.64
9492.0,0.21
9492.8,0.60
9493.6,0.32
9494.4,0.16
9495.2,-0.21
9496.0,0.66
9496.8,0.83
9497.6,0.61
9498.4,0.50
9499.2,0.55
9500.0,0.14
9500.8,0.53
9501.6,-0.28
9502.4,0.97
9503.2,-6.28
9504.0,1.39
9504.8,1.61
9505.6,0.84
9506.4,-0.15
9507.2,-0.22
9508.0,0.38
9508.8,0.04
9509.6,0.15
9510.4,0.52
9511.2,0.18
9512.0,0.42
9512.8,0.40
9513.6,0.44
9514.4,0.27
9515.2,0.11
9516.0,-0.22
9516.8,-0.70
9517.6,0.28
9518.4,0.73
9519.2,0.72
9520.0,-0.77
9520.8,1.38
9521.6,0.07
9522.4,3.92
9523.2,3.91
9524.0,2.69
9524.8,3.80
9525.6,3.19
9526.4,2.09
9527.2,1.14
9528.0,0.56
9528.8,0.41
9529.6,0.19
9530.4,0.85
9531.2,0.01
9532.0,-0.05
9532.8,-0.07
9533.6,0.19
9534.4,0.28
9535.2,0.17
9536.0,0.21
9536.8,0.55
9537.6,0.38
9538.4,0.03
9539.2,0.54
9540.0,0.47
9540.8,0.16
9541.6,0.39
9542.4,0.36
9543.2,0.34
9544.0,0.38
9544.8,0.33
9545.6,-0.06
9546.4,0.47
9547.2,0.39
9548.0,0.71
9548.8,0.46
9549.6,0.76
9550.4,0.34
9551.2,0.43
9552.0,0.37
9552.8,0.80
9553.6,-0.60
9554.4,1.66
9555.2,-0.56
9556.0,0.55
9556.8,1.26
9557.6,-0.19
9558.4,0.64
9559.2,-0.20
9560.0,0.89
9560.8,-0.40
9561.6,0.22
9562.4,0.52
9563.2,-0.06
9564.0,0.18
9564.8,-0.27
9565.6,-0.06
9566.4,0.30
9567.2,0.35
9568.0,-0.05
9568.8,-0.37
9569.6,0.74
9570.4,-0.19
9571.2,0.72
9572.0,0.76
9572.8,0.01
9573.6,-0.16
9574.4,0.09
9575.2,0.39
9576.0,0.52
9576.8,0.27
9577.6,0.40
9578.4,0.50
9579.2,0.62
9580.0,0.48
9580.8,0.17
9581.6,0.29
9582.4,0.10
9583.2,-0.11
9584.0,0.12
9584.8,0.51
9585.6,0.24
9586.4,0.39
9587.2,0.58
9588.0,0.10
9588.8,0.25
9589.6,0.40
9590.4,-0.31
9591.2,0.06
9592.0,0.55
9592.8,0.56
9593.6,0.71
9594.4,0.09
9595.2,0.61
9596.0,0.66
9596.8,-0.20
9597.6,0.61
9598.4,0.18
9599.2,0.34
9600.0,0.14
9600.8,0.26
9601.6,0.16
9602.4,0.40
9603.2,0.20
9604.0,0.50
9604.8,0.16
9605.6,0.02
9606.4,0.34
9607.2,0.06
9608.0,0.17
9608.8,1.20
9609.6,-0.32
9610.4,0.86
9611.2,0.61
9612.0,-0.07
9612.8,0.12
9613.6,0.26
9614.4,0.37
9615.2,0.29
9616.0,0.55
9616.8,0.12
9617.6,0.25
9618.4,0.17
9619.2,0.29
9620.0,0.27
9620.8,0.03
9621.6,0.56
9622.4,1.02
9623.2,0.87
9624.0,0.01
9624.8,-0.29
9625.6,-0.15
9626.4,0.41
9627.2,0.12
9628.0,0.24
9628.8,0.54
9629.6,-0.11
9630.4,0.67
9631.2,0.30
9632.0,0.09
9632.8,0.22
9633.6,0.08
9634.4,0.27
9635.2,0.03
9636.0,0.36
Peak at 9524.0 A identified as H-alpha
